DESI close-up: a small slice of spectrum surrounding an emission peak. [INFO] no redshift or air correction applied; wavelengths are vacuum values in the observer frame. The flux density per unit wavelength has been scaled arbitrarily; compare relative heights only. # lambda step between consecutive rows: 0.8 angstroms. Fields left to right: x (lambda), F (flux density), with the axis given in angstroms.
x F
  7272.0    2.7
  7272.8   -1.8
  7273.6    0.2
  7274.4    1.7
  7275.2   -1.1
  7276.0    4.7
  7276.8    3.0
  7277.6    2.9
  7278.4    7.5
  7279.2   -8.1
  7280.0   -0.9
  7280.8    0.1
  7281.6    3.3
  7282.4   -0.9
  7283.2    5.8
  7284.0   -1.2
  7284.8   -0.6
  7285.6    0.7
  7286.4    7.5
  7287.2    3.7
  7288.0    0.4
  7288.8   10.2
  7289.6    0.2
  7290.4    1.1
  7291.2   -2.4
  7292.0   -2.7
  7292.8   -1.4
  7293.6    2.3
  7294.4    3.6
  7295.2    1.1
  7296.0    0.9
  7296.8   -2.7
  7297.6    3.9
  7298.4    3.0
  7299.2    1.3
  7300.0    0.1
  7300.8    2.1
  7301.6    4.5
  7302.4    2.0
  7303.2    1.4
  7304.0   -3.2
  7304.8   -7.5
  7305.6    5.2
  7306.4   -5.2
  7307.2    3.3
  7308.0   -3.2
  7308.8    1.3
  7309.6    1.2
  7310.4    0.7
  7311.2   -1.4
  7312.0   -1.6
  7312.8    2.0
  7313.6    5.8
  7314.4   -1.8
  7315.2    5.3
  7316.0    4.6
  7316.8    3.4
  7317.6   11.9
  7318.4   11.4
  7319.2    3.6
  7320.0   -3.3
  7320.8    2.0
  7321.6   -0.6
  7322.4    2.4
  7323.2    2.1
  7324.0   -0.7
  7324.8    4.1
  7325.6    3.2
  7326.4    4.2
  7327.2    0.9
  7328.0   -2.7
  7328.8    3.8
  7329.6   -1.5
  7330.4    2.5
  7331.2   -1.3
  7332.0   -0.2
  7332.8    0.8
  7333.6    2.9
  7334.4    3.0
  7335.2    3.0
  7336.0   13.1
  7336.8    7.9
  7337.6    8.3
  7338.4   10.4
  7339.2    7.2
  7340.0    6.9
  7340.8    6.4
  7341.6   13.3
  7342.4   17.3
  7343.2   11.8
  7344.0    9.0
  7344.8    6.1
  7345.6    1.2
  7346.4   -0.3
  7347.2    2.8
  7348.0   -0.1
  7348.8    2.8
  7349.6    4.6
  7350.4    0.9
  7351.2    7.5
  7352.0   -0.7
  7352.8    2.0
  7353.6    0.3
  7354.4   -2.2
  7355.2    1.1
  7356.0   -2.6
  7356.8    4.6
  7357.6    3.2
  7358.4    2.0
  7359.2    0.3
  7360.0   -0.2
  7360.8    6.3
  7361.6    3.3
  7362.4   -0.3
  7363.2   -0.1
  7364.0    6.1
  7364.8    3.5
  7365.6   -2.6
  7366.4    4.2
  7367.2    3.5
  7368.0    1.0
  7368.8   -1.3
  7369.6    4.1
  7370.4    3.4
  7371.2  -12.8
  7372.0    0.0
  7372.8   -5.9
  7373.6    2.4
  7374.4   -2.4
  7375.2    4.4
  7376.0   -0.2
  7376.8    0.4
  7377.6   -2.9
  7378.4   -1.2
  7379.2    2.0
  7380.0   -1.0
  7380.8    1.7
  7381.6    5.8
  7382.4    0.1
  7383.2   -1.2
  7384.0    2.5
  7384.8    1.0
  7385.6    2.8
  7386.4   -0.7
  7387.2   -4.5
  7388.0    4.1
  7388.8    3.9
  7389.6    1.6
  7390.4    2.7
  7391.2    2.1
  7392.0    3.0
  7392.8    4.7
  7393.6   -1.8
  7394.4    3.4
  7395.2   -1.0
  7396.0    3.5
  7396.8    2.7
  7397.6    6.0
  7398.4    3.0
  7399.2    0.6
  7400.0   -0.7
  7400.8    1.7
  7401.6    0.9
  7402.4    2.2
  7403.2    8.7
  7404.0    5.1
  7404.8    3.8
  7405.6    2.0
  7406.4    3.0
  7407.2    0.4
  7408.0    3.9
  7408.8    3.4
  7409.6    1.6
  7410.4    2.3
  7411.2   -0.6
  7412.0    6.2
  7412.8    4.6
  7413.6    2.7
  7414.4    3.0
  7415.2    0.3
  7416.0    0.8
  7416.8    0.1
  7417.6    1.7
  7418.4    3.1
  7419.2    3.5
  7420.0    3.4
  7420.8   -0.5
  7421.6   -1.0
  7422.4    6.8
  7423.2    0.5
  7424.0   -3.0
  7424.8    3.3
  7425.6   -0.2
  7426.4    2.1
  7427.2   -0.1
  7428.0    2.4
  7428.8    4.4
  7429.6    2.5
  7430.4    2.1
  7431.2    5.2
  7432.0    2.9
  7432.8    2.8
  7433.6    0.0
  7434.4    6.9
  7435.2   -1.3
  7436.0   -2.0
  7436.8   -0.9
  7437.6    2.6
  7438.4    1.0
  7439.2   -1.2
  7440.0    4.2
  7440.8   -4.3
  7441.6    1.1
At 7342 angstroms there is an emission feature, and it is [O II] 3727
